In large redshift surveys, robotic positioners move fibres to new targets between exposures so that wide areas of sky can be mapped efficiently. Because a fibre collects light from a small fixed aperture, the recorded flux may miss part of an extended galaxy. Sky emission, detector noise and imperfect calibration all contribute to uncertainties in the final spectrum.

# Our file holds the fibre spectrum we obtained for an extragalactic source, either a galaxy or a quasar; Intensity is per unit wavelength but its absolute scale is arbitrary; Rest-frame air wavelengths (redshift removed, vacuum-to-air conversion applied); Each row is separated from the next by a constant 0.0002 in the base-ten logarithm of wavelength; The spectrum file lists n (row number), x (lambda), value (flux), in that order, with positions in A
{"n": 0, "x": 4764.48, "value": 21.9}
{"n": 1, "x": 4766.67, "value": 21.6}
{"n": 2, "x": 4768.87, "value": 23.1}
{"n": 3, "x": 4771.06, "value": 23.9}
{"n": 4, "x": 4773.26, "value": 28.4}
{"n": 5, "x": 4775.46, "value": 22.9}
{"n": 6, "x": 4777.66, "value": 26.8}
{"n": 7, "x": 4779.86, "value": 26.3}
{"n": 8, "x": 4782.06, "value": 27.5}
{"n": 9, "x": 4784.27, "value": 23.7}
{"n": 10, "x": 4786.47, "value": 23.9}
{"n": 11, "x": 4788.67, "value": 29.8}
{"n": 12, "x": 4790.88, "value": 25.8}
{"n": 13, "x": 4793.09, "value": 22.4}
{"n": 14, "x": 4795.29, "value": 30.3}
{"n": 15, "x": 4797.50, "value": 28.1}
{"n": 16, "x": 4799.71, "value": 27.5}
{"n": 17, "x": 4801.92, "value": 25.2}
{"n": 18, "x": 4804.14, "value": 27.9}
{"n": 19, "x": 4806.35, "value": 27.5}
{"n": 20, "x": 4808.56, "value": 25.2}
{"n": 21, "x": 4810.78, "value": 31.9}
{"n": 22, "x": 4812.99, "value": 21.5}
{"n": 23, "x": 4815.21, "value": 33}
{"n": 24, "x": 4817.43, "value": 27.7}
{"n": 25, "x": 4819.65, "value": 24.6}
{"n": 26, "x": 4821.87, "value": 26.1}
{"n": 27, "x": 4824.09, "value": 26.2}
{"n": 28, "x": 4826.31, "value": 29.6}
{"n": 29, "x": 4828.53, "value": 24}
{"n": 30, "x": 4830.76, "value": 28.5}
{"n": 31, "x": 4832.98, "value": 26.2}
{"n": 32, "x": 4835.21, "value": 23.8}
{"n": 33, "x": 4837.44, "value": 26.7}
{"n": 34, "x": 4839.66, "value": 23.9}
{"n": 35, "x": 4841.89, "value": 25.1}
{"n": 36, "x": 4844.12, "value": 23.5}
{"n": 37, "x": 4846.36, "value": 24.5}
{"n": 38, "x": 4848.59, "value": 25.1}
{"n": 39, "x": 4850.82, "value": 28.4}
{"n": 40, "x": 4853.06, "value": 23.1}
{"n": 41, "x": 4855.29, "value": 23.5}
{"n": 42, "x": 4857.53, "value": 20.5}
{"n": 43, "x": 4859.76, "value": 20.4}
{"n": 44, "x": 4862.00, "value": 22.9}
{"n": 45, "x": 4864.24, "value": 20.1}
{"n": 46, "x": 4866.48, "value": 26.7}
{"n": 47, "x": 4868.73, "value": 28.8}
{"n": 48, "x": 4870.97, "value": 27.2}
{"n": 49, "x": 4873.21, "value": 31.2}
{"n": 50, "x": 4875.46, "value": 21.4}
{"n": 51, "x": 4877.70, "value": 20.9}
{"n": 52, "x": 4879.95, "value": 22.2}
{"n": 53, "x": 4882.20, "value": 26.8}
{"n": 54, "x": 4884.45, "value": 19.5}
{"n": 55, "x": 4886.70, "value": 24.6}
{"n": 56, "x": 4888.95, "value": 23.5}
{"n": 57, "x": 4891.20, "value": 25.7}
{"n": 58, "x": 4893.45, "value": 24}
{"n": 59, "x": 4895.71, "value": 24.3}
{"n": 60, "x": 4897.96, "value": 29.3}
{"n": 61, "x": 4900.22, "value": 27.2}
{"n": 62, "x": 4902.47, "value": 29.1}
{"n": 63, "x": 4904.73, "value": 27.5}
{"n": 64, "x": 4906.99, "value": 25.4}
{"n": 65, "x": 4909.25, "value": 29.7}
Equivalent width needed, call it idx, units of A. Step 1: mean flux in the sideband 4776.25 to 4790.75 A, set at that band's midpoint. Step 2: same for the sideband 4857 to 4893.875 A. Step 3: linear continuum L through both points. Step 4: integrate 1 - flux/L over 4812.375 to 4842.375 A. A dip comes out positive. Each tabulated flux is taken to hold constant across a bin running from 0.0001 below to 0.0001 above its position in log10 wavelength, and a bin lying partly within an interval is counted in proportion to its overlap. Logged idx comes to -1.4 A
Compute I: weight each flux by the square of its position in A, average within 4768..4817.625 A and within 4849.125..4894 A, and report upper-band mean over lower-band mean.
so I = 0.94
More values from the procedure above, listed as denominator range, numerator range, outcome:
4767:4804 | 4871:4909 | 1.02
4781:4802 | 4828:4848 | 0.97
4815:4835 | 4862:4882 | 0.94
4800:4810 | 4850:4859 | 0.90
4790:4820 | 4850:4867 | 0.87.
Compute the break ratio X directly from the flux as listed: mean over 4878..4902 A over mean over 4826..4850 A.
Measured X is 1.0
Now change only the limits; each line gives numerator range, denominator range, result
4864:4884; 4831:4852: 0.99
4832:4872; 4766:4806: 0.94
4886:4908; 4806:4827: 0.96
